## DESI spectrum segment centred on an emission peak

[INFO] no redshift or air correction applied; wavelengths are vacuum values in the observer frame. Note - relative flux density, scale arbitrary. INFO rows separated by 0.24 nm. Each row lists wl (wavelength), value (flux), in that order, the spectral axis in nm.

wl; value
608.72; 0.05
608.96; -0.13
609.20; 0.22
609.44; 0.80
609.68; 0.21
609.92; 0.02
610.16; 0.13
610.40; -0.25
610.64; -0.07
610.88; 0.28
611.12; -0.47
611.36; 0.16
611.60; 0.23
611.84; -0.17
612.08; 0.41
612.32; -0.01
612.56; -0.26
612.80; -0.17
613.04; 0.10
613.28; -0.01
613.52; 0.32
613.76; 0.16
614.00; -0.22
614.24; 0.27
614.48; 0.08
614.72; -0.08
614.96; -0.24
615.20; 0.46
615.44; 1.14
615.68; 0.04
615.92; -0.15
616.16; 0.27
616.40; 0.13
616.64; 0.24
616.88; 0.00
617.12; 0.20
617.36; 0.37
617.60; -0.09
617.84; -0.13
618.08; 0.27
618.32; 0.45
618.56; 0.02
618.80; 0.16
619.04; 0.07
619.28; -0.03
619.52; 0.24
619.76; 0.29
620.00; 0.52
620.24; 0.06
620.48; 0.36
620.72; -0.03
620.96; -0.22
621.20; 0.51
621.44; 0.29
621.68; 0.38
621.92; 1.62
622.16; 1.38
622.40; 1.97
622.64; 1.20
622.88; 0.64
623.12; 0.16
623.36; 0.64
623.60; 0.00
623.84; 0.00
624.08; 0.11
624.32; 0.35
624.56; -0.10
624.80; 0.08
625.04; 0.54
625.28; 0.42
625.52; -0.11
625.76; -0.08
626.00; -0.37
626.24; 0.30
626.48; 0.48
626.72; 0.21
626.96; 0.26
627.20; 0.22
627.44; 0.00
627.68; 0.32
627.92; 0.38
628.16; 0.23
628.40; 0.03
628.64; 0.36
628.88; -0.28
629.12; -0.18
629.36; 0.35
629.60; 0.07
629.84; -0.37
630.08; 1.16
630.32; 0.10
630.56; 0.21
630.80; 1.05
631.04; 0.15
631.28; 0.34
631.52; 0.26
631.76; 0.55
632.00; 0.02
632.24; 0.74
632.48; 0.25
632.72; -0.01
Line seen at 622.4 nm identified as [O II]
